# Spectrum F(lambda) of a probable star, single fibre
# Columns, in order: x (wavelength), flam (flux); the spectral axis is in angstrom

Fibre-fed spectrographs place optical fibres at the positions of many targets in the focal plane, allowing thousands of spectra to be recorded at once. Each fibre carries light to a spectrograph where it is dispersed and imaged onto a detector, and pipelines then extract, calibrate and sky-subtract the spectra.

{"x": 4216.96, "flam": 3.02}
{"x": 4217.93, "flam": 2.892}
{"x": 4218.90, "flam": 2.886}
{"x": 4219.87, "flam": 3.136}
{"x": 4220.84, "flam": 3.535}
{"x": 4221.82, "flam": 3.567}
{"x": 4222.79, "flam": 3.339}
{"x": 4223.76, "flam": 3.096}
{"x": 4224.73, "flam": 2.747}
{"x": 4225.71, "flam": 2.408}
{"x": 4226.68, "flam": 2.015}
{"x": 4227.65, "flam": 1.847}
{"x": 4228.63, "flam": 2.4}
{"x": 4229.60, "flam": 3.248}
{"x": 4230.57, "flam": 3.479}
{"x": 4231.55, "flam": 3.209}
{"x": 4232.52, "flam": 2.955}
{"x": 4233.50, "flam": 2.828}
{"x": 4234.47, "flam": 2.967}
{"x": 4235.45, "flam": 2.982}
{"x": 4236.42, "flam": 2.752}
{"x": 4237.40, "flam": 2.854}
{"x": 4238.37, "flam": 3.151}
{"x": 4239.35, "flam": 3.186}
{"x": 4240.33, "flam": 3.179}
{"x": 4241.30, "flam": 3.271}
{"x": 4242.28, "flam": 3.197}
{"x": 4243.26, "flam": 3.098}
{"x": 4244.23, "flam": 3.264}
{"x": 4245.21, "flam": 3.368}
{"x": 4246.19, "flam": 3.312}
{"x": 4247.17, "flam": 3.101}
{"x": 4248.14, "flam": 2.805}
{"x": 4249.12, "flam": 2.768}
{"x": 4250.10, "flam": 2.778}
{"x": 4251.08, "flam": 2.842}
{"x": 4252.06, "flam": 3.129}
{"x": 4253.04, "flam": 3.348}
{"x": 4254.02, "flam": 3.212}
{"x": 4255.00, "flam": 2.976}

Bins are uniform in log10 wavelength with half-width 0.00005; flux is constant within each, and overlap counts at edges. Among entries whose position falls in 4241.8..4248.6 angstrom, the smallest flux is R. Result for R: 2.805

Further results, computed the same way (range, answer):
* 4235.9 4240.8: 2.752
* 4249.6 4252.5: 2.778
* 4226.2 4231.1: 1.847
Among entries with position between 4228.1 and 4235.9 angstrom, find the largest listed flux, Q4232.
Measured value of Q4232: 3.479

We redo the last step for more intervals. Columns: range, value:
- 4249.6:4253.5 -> 3.348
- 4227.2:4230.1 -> 3.248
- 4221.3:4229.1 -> 3.567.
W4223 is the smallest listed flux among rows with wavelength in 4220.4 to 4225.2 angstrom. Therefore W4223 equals 2.747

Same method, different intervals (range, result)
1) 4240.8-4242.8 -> 3.197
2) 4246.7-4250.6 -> 2.768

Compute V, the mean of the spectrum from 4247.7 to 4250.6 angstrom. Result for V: 2.78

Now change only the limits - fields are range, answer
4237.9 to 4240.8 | 3.16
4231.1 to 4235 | 2.99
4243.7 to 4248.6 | 3.18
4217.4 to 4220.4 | 2.99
